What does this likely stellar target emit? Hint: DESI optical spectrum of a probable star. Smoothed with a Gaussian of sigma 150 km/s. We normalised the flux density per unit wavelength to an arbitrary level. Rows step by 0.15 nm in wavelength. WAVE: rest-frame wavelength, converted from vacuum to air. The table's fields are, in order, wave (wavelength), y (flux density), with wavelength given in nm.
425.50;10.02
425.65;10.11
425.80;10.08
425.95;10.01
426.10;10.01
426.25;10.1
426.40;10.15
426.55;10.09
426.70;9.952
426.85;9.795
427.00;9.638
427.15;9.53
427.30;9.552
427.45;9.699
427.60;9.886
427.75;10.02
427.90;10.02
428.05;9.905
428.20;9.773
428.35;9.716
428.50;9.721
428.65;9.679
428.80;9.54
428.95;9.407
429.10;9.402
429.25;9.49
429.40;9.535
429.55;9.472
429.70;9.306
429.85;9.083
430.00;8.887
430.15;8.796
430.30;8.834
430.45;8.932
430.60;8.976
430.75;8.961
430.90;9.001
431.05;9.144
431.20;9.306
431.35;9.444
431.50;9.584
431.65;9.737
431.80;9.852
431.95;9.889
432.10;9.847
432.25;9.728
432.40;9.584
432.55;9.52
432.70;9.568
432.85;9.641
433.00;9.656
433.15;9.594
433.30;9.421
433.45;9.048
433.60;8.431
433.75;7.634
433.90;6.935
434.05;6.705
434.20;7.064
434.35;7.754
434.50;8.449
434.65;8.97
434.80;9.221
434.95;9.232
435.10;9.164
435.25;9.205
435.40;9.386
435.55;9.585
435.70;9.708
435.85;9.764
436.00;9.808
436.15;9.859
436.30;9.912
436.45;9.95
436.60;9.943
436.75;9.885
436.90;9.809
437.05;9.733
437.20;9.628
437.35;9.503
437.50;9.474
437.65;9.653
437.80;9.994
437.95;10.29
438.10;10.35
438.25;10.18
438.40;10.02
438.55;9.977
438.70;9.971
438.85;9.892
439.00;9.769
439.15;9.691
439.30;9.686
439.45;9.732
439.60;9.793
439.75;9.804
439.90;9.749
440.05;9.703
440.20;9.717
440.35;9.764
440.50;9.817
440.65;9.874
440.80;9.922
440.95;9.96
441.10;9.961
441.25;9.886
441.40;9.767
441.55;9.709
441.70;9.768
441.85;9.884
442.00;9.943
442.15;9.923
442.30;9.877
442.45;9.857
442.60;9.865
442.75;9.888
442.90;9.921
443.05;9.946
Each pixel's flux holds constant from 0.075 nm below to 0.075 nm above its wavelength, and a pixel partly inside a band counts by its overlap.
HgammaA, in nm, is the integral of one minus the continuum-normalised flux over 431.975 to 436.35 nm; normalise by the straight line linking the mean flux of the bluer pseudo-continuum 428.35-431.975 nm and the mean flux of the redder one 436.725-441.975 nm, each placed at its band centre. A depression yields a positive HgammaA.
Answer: 0.23 nm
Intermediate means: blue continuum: 9.33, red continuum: 9.84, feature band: 9.05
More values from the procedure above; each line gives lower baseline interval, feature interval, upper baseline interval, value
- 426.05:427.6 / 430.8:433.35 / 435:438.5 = 0.07 nm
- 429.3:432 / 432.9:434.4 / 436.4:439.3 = 0.20 nm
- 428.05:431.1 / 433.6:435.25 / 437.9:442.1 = 0.24 nm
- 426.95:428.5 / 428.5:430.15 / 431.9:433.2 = 0.06 nm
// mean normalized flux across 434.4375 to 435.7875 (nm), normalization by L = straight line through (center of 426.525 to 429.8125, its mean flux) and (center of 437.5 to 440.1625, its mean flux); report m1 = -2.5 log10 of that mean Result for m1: 0.07 mag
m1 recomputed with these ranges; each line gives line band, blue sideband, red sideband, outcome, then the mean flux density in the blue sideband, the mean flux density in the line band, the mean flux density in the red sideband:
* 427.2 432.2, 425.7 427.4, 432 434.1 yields -0.001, 9.9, 9.47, 8.99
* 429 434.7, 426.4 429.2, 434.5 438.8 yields 0.080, 9.75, 9.03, 9.7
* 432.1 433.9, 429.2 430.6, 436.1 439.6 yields 0.027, 9.13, 9.18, 9.86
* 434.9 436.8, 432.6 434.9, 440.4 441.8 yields -0.084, 8.56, 9.65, 9.85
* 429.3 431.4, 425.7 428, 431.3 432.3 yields 0.076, 9.9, 9.12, 9.73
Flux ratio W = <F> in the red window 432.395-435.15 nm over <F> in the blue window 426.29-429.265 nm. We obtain 0.89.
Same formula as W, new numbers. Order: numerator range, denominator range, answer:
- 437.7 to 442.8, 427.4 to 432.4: 1.04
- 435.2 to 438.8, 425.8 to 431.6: 1.03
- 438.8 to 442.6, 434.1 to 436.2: 1.09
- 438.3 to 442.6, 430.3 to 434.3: 1.09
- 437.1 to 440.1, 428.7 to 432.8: 1.05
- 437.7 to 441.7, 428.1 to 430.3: 1.05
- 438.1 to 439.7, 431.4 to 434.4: 1.10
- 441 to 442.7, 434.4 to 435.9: 1.07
